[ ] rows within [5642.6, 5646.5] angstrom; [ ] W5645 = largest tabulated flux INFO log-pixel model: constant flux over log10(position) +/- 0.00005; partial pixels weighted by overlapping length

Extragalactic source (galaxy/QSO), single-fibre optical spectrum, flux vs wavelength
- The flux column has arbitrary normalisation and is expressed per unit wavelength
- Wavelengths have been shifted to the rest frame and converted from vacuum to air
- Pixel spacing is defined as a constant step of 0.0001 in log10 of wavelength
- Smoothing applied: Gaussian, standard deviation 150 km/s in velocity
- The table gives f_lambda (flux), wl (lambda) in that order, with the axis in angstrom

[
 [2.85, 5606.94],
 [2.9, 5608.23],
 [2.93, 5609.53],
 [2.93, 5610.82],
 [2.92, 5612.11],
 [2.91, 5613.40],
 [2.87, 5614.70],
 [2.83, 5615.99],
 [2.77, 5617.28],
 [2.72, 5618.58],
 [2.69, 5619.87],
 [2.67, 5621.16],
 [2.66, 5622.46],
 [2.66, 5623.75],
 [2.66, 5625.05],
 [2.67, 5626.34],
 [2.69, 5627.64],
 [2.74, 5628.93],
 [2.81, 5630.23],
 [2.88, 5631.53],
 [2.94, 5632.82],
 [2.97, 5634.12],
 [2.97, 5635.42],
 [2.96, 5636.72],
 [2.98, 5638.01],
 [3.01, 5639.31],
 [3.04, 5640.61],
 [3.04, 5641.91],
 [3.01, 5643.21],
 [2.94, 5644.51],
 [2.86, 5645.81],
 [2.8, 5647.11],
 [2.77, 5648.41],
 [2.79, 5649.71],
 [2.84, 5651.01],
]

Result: 3.01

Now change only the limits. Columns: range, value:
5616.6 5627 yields 2.77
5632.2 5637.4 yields 2.97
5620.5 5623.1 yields 2.67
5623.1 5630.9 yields 2.81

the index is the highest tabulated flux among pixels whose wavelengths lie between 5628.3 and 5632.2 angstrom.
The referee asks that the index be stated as 2.88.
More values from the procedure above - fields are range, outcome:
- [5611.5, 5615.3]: 2.92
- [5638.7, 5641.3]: 3.04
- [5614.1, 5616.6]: 2.87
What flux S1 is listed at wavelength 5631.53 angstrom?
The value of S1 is 2.88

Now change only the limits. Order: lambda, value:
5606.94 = 2.85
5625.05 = 2.66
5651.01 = 2.84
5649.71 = 2.79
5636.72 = 2.96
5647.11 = 2.8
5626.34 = 2.67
